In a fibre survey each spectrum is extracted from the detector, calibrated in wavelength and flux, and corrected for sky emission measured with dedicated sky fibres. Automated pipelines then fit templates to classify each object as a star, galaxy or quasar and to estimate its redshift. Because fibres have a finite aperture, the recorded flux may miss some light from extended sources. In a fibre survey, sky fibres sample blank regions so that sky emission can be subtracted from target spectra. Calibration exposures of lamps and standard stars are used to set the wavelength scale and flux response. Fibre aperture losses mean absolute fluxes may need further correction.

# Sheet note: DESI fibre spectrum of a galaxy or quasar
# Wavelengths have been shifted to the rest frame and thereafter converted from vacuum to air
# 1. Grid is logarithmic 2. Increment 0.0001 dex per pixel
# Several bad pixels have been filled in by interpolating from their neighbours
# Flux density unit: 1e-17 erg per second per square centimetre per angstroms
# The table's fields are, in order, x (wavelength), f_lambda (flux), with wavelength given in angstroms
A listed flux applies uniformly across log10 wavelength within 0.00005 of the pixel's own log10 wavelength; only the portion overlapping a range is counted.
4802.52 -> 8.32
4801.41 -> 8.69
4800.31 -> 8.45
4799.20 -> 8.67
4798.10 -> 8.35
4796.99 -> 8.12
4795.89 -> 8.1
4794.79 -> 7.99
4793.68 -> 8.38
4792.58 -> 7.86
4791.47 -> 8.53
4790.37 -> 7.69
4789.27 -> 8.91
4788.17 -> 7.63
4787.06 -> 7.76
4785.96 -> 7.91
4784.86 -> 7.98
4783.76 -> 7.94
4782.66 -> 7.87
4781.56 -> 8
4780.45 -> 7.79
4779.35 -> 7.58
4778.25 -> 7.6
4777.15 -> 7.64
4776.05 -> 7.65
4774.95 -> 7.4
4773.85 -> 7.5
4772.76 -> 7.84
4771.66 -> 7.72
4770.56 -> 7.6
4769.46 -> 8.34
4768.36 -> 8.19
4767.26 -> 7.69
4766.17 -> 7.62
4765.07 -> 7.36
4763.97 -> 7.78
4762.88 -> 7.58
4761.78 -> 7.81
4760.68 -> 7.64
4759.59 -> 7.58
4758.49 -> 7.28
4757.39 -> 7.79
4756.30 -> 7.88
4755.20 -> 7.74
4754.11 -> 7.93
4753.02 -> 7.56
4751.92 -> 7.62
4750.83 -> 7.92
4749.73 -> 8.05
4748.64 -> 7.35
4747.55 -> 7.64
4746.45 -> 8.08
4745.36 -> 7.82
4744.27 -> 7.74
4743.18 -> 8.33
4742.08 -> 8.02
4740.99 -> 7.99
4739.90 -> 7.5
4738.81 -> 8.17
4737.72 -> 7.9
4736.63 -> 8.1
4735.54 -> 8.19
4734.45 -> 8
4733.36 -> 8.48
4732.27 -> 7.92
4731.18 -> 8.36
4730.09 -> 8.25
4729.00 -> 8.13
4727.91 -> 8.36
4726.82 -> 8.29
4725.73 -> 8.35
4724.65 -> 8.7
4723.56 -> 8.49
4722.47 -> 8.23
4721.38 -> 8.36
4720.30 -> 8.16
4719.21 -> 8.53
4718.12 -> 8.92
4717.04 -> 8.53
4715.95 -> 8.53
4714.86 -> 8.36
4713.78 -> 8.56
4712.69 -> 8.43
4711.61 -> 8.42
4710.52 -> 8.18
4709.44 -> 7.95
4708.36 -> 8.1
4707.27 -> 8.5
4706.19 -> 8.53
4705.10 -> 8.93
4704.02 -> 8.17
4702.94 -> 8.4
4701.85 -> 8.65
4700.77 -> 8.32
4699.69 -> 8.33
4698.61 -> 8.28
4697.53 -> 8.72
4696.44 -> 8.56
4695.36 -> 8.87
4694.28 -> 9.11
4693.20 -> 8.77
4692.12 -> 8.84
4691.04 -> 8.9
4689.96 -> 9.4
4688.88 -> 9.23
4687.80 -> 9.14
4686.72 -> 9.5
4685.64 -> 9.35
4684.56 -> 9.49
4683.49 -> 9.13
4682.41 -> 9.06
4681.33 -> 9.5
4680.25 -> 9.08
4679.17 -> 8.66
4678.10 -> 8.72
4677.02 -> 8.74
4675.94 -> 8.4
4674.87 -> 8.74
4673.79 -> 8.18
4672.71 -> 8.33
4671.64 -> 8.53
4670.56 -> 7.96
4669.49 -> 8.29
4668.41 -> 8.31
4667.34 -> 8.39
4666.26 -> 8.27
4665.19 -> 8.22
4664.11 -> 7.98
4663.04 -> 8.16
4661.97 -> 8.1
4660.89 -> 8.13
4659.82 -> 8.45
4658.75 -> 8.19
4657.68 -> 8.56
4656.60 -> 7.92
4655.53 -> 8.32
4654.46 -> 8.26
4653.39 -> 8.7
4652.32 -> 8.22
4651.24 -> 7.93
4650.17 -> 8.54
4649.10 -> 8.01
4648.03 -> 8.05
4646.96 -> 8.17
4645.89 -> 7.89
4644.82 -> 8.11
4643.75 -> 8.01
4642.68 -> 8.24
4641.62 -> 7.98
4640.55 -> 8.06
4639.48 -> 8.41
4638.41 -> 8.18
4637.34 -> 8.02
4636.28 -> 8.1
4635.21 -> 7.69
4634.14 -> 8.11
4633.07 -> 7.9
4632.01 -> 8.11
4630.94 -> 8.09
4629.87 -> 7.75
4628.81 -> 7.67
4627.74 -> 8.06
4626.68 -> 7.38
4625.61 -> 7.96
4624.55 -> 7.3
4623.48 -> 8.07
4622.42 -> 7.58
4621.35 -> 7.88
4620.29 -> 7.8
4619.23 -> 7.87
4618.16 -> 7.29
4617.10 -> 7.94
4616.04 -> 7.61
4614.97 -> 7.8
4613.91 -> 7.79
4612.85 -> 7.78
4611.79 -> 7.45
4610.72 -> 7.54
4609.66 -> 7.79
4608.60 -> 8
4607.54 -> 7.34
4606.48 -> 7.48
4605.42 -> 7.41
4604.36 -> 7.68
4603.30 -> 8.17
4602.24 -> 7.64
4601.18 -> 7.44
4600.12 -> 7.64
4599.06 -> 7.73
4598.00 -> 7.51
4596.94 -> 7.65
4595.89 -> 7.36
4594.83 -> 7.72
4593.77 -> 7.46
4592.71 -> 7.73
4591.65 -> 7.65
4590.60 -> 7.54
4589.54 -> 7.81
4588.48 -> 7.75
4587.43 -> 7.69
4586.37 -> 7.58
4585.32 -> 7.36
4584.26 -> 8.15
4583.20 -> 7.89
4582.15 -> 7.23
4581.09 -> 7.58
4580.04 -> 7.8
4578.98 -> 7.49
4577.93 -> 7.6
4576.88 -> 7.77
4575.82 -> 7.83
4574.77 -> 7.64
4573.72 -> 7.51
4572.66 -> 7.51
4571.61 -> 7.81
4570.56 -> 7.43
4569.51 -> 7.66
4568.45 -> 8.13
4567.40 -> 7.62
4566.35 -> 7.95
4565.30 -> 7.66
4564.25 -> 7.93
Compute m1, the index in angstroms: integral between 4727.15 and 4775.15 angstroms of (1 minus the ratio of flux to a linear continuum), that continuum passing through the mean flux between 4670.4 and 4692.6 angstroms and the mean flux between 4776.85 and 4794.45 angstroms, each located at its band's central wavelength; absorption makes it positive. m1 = 2.3 angstroms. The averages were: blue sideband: 8.91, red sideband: 7.94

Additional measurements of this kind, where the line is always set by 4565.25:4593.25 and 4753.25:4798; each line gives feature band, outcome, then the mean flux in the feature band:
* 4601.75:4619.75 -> 0.1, 7.68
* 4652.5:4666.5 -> -0.9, 8.25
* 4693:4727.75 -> -3.1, 8.47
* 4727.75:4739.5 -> -0.5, 8.15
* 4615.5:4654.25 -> -1.2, 7.97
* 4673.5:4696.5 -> -3.6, 8.99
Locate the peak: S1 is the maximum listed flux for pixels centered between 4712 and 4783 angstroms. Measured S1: 8.92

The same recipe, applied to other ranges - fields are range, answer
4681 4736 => 9.5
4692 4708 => 9.11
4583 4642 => 8.41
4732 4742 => 8.48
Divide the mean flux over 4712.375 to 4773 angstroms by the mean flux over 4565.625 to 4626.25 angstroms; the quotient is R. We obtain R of 1.05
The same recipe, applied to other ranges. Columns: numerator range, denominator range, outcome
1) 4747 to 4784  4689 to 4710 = 0.90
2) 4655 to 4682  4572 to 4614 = 1.10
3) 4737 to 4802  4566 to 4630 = 1.03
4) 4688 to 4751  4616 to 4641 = 1.06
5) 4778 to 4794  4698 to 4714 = 0.95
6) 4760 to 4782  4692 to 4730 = 0.91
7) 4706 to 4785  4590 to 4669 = 1.01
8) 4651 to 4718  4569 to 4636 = 1.11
